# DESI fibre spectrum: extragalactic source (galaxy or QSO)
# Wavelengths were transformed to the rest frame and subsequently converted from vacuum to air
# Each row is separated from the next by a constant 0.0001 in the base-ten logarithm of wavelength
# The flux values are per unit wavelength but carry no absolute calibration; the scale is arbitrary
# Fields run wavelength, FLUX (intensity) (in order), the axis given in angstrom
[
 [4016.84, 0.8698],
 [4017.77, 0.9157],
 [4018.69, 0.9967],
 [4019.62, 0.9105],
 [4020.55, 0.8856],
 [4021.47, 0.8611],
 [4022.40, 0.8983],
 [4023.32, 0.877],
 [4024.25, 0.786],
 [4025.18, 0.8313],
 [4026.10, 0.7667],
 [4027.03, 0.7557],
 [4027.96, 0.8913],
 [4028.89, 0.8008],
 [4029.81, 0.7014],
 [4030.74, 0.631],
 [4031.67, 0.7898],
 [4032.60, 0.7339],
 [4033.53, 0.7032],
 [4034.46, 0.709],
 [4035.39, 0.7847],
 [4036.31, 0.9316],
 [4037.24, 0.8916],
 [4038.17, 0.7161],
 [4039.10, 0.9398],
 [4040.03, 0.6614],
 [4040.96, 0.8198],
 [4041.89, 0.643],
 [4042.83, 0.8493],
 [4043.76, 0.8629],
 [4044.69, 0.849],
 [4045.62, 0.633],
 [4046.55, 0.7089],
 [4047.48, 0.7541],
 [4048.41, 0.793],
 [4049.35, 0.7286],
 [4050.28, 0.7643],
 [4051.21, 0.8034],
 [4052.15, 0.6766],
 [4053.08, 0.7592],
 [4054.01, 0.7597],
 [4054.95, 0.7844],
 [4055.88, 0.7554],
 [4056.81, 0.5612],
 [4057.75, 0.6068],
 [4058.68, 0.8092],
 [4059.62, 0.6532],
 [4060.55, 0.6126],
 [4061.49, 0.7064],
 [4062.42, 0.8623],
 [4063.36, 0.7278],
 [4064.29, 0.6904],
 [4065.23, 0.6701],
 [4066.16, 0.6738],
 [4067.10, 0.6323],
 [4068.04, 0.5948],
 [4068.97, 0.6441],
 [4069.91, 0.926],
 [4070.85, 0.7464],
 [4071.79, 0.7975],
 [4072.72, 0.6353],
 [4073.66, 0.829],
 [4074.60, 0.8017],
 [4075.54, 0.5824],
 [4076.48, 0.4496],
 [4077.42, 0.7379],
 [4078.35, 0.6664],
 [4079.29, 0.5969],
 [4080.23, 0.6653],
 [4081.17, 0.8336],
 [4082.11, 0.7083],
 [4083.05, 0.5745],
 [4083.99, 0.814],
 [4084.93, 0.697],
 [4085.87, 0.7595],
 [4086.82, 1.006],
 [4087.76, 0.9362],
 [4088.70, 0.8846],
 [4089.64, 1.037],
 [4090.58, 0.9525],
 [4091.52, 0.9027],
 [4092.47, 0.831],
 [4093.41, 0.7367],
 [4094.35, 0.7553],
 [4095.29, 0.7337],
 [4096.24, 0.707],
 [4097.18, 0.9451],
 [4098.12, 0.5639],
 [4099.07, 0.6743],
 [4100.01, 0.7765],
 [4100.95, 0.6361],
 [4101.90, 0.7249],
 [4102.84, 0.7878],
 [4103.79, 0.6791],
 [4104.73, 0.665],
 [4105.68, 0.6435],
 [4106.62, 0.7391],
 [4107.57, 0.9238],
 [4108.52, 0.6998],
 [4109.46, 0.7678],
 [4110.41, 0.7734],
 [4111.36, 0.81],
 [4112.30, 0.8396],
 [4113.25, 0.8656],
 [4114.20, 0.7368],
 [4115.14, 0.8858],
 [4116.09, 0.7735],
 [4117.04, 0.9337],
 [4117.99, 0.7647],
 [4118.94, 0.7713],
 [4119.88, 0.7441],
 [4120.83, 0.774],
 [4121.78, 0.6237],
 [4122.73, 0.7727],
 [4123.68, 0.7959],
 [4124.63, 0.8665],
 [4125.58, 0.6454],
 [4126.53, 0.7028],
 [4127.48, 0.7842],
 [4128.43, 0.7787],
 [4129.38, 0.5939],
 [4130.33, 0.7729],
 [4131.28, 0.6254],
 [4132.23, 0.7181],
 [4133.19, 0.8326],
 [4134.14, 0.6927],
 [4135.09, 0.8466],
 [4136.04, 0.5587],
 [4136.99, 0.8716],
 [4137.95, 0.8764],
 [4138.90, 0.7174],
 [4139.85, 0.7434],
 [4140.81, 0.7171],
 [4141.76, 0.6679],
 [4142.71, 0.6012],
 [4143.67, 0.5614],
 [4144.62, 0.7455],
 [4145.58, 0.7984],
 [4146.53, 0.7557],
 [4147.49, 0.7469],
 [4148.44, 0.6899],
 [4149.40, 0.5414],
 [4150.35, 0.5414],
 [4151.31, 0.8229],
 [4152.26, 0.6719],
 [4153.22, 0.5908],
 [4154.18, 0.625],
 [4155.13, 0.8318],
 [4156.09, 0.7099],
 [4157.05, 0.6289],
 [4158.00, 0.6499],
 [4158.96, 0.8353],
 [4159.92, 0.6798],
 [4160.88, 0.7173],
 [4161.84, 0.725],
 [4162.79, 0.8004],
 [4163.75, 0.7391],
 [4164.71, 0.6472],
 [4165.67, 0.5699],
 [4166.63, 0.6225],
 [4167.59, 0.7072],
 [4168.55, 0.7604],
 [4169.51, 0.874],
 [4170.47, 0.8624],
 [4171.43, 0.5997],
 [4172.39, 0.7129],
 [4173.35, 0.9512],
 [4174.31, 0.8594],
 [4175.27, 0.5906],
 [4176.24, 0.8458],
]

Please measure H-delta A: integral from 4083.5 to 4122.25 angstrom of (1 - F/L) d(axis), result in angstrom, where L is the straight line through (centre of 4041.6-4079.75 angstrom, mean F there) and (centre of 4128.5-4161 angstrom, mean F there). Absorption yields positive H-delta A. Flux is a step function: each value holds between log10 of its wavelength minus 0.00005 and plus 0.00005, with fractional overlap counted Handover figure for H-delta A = -4.1 angstrom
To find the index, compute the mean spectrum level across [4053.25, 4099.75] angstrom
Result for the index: 0.74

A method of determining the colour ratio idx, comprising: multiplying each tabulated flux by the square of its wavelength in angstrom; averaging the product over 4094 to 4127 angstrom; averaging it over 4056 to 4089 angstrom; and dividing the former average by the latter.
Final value 1.08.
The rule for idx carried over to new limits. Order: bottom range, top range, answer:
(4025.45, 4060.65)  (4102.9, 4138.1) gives 1.05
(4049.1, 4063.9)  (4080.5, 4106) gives 1.09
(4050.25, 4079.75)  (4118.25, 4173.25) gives 1.06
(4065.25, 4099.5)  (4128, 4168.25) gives 0.97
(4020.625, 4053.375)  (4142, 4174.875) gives 0.97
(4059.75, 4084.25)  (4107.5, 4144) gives 1.11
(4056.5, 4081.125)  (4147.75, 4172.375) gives 1.06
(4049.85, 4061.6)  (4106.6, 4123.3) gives 1.14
